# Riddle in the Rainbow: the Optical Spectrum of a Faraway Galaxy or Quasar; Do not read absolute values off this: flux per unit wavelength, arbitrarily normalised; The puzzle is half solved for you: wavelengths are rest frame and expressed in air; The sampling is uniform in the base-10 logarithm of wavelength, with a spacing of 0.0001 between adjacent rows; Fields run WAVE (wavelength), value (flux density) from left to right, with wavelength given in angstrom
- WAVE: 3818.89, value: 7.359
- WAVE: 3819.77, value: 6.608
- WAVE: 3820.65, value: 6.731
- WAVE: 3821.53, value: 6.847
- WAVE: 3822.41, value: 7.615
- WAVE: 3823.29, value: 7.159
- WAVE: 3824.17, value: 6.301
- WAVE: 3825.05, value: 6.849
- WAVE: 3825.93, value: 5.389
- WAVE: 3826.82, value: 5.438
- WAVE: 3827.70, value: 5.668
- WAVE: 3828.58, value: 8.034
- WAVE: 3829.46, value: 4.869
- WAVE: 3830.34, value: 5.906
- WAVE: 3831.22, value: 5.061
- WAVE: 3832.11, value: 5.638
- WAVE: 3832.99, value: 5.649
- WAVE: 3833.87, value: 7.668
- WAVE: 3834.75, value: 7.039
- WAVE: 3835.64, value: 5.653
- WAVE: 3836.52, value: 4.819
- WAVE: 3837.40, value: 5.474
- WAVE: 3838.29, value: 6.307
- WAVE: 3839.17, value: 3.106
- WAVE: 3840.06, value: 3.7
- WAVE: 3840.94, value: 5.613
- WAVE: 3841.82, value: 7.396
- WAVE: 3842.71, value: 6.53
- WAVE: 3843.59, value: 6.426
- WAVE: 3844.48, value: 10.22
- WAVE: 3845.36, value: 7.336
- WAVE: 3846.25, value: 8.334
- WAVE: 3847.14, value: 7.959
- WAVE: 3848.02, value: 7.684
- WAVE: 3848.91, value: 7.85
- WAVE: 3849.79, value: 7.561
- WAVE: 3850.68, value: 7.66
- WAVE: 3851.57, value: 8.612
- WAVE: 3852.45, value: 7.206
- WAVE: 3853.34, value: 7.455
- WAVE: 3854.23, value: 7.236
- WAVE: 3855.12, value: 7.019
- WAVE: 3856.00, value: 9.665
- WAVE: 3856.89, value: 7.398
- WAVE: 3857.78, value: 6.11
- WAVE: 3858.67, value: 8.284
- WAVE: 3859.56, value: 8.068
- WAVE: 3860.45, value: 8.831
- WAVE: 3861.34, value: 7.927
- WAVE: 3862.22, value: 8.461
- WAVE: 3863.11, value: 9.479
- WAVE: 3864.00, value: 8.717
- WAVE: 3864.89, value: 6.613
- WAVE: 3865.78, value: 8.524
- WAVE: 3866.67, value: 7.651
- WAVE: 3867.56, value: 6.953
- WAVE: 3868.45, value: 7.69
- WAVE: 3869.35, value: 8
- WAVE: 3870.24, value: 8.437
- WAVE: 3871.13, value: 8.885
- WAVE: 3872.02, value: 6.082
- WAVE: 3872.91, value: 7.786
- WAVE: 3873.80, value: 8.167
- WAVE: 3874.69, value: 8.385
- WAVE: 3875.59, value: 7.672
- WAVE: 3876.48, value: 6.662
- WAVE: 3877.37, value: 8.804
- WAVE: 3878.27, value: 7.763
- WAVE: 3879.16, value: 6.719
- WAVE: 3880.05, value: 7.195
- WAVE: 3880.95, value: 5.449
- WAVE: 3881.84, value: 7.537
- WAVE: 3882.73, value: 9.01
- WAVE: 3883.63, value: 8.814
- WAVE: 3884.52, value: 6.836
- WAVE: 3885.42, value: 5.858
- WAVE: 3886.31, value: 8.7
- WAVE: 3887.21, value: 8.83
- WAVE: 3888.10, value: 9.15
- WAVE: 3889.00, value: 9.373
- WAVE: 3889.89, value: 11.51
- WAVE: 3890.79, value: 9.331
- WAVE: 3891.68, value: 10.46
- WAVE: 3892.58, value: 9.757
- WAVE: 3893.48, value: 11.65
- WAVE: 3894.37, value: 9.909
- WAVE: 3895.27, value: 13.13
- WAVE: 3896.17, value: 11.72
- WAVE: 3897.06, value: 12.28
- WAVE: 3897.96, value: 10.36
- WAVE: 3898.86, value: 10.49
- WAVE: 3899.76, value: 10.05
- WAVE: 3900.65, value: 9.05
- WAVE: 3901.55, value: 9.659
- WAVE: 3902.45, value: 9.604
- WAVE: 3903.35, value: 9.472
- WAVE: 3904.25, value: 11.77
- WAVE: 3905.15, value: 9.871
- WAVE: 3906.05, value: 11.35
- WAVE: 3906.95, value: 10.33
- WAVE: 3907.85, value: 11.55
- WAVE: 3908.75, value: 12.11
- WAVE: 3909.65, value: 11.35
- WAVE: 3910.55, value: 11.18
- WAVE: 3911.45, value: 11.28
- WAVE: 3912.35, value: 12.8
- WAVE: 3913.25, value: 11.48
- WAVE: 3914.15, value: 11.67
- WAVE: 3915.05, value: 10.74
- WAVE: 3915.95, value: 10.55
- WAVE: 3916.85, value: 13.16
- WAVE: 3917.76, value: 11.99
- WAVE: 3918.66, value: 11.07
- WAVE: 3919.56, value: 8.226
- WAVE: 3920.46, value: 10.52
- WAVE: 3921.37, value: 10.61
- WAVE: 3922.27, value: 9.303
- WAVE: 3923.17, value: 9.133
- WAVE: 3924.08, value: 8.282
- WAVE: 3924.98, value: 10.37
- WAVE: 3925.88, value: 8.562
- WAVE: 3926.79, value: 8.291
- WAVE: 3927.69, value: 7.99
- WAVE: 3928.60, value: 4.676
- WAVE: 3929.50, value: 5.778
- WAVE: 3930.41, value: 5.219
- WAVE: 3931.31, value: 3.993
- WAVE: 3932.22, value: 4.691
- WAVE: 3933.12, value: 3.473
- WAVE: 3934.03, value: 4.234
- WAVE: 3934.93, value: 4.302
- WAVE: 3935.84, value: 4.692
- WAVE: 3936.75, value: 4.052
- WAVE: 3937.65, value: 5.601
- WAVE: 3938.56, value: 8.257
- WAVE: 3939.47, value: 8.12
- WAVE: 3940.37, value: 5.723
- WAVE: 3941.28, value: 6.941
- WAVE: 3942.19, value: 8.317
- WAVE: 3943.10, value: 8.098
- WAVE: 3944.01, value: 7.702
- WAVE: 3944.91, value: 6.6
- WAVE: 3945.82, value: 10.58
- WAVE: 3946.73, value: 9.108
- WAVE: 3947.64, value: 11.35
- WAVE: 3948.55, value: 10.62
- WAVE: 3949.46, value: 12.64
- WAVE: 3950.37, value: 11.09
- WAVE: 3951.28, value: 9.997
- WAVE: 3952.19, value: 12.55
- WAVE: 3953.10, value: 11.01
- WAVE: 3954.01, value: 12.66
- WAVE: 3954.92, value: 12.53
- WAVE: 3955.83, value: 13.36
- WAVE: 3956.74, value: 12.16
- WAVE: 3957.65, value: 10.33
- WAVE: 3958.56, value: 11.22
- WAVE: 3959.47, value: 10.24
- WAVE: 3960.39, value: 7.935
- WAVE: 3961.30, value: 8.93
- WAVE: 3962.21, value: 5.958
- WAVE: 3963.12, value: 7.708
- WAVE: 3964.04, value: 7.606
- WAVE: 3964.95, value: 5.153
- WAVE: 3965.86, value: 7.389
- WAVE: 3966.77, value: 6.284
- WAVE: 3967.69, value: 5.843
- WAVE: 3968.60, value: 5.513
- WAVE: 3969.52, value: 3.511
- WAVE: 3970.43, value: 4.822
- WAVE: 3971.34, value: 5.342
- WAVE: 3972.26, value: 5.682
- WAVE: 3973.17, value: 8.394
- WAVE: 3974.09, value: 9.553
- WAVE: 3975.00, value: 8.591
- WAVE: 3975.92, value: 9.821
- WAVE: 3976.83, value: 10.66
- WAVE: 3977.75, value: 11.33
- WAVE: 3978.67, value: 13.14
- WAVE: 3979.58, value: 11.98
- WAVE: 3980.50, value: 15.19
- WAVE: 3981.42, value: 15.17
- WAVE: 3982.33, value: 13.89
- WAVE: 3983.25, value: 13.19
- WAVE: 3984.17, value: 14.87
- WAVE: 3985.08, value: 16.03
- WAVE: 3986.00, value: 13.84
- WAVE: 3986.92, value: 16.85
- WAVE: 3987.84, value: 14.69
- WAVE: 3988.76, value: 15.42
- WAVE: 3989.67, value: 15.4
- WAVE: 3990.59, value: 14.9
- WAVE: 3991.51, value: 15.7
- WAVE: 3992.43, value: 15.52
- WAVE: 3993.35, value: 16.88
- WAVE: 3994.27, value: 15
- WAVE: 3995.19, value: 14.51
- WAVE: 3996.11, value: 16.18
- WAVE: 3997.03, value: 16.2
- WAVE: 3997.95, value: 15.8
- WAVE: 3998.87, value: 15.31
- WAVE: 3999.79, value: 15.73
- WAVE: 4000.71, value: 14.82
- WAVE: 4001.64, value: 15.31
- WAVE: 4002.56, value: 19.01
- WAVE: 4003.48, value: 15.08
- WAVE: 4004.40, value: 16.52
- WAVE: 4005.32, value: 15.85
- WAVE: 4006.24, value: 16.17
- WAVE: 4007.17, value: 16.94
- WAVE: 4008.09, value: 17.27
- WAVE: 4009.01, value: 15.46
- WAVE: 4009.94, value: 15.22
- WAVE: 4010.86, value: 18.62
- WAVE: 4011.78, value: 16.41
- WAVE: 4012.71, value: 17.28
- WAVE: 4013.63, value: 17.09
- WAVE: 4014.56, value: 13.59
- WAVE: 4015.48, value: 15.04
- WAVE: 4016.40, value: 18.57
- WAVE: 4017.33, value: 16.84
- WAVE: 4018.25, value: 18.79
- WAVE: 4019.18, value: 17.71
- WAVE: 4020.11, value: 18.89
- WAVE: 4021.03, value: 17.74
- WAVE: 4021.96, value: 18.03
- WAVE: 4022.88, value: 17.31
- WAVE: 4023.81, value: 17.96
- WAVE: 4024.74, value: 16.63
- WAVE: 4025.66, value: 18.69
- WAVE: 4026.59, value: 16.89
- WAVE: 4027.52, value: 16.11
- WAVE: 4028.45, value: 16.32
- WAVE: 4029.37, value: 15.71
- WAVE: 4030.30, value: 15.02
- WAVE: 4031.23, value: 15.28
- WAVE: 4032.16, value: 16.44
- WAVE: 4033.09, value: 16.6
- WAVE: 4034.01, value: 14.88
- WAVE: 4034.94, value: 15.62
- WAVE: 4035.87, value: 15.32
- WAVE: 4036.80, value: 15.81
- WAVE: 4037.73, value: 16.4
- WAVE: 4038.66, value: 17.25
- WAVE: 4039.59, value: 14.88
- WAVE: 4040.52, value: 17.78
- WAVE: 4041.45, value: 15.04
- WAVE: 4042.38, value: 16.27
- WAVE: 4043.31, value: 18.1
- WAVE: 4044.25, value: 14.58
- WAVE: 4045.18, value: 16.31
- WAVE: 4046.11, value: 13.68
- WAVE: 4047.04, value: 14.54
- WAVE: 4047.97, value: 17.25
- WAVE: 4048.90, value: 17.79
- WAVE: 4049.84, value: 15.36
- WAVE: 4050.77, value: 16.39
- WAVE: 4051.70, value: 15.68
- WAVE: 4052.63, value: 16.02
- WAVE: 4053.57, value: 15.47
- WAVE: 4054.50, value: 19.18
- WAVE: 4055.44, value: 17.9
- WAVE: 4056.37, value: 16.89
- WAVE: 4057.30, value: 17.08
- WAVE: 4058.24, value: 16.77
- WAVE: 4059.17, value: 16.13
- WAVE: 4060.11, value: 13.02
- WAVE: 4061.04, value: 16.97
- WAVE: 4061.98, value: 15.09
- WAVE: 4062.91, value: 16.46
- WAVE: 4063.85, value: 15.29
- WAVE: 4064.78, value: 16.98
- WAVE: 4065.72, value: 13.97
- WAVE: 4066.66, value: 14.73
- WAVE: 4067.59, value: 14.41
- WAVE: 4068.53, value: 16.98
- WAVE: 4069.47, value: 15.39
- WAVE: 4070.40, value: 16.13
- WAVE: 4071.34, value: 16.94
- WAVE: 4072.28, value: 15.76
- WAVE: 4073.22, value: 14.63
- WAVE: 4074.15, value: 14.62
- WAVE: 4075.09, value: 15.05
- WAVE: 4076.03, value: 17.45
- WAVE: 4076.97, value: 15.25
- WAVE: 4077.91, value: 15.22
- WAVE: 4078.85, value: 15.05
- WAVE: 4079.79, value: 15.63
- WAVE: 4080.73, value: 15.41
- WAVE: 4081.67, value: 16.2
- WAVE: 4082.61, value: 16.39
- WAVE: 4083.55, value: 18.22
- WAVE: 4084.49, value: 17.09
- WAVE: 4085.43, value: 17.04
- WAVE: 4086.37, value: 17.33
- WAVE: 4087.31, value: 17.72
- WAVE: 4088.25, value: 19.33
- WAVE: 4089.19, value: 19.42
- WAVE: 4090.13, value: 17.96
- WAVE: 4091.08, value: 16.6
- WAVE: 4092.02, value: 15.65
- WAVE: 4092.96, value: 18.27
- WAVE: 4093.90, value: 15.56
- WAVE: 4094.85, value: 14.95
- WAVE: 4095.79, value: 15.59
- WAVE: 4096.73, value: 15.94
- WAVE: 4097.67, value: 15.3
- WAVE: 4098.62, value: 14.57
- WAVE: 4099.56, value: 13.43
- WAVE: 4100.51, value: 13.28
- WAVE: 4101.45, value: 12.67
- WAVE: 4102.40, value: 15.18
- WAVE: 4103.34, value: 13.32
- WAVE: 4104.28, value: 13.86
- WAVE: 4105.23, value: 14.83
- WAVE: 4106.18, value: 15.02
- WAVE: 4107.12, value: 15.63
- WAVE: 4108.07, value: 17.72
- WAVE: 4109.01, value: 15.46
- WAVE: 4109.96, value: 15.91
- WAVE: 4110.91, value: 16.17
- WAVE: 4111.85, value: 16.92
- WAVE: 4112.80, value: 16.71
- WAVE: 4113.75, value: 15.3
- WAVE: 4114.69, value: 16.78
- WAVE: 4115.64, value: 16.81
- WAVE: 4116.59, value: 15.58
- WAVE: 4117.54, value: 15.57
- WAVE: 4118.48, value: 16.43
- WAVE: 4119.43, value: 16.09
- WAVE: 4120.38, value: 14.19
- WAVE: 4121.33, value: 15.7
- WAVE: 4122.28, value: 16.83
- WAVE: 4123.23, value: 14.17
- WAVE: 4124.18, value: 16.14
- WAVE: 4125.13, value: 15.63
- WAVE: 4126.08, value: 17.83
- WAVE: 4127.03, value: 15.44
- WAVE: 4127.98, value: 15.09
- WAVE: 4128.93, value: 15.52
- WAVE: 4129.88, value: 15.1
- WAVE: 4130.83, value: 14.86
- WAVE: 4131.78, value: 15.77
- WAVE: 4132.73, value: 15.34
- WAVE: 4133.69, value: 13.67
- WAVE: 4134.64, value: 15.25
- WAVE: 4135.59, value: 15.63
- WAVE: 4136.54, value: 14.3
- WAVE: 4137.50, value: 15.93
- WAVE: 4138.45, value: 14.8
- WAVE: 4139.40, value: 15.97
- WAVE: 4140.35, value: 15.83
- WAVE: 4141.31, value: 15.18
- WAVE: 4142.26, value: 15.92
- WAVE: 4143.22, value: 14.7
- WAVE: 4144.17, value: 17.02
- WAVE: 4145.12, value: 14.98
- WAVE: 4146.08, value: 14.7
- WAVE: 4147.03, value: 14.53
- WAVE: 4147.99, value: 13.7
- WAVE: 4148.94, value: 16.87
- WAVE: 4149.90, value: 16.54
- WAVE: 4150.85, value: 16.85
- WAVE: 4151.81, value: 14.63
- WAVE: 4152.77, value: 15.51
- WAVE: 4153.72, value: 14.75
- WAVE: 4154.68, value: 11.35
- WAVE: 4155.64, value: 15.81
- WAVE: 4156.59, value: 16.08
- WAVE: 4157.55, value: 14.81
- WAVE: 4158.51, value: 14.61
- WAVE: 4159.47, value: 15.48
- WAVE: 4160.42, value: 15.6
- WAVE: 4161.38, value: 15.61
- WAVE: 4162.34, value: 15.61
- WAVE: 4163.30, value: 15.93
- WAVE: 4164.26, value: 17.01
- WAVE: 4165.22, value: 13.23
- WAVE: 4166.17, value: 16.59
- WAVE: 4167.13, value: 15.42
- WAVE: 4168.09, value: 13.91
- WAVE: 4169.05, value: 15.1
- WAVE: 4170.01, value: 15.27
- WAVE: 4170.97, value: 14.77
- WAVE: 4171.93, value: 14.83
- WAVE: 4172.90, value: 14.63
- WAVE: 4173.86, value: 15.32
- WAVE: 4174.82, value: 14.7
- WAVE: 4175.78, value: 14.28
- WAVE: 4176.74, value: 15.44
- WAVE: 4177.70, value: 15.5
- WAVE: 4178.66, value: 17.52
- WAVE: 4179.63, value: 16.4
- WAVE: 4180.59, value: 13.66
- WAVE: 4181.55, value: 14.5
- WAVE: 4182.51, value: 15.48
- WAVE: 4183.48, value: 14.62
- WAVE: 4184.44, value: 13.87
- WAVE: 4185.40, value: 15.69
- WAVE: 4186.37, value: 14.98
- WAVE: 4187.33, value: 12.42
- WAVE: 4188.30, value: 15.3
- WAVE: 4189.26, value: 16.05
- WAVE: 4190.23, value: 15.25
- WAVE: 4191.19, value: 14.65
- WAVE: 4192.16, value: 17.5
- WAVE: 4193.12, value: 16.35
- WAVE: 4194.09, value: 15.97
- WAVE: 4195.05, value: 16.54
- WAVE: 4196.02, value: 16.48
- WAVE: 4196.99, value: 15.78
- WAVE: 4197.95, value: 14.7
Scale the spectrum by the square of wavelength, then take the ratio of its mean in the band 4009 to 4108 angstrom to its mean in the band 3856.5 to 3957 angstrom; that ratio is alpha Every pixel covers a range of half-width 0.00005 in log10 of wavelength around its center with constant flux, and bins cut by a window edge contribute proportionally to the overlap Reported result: 1.94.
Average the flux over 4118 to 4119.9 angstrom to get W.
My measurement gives 16.3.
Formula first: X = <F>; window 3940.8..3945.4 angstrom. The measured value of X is 7.54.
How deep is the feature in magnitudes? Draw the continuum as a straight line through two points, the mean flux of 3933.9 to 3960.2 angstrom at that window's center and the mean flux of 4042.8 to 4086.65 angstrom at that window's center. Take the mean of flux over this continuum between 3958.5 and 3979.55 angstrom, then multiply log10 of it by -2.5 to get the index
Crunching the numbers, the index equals 0.309 mag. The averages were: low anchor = 9.16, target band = 7.87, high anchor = 16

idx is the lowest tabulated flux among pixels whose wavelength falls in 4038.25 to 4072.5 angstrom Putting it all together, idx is 13.02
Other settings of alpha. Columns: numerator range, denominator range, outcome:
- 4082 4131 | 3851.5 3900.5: 2.09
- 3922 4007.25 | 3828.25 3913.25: 1.33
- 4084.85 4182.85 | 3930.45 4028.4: 1.37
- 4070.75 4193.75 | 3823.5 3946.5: 2.16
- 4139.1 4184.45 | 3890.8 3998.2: 1.66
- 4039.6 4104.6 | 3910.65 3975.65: 2.00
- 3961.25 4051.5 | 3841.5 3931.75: 1.72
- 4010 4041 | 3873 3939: 1.98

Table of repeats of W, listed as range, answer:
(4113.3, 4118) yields 16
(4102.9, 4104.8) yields 13.6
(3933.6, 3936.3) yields 4.41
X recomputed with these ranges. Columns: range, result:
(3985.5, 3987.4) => 15.3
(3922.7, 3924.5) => 8.71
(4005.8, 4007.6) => 16.5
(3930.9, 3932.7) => 4.34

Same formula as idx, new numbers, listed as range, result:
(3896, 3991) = 3.473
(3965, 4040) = 3.511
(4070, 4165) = 11.35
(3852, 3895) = 5.449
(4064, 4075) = 13.97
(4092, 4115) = 12.67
